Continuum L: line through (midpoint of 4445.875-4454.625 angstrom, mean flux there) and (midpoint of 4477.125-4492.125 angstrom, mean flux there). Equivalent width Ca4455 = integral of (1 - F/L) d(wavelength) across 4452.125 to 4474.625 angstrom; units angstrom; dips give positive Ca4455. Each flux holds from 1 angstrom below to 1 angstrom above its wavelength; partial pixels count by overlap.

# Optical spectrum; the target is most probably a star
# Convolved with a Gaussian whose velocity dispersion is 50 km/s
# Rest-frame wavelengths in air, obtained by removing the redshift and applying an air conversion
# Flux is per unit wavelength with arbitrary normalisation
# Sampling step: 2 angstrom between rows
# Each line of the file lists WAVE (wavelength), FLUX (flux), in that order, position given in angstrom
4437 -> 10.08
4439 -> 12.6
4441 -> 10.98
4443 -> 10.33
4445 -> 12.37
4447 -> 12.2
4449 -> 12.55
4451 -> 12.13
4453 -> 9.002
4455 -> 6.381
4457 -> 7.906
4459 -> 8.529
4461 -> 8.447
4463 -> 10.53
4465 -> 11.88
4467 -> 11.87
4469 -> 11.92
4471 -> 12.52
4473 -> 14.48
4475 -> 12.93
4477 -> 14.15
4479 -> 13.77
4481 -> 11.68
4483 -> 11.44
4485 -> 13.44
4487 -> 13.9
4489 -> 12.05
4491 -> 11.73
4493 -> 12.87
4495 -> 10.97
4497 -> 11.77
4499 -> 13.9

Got 2.6 angstrom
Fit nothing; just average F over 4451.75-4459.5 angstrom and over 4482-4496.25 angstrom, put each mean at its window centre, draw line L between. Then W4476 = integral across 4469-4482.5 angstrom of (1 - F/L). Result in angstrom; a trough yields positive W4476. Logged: -3.2 angstrom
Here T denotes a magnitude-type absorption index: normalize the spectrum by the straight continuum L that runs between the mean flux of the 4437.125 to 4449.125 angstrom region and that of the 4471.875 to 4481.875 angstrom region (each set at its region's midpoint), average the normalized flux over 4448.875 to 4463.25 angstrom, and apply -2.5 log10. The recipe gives 0.32 mag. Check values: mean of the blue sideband 11.7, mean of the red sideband 13.4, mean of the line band 9.19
